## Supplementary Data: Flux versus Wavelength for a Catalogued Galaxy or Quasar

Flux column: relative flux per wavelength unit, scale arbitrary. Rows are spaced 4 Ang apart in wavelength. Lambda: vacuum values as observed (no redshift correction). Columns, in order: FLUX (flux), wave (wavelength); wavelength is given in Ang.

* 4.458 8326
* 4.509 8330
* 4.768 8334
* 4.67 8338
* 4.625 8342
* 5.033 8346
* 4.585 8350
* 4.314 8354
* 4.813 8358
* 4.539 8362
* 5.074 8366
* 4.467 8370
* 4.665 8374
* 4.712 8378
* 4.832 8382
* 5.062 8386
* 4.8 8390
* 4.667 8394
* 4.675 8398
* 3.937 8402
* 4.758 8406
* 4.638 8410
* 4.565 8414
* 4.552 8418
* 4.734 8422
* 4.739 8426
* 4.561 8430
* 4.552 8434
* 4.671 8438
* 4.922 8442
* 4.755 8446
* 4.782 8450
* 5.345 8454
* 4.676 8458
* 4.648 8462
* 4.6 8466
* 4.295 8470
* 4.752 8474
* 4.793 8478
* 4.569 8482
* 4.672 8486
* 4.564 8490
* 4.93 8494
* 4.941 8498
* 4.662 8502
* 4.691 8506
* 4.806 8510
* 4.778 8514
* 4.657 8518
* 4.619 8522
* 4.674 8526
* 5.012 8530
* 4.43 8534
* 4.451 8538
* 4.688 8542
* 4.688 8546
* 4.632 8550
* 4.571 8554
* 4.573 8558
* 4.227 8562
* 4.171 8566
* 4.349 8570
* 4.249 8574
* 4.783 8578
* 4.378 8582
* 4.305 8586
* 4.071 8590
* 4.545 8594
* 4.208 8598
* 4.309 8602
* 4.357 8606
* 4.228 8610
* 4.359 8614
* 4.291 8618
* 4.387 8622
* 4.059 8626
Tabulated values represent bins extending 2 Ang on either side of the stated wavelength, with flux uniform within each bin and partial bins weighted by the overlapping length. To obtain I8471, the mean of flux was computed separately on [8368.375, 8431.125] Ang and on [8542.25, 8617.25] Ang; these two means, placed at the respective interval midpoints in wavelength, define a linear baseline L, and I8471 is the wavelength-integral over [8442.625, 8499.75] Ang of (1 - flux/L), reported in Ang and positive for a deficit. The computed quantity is -2.4 Ang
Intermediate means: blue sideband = 4.65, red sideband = 4.39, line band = 4.74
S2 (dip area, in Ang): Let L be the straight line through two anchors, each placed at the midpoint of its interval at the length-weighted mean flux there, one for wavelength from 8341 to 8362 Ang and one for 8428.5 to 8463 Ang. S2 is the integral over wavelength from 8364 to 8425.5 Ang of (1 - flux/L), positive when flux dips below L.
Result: 0.5 Ang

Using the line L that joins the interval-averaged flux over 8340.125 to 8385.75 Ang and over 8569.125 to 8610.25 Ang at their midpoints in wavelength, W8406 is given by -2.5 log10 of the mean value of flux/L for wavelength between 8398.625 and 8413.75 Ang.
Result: 0.04 mag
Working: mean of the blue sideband 4.71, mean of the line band 4.48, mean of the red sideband 4.35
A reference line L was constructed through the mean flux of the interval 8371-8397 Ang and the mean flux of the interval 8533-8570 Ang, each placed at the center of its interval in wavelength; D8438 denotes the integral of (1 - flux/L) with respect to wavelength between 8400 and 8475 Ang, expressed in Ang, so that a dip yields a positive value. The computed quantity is 0.4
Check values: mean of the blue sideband 4.77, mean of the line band 4.66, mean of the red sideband 4.49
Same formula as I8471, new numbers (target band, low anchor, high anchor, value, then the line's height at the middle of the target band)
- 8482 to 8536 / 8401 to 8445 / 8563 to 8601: -3.1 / 4.47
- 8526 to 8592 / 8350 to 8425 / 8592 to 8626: -1.3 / 4.4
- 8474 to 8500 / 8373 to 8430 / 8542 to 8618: -1.2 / 4.53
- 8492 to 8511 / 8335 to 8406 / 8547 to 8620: -1.3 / 4.49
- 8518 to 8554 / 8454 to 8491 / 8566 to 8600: -1.3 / 4.48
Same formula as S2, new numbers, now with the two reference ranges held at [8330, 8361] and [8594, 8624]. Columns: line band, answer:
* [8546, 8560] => -0.7 Ang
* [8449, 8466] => -1.2 Ang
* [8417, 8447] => -0.9 Ang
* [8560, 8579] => 0.2 Ang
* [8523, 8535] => -0.8 Ang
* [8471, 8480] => -0.4 Ang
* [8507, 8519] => -0.8 Ang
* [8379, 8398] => -0.8 Ang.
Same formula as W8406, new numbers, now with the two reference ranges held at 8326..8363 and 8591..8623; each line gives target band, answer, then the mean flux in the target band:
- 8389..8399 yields -0.03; 4.71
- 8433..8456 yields -0.08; 4.85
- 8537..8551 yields -0.05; 4.63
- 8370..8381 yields -0.01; 4.66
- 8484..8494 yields -0.05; 4.68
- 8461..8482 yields -0.03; 4.61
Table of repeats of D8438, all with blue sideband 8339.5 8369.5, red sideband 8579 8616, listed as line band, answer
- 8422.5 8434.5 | -0.1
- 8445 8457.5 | -1.1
